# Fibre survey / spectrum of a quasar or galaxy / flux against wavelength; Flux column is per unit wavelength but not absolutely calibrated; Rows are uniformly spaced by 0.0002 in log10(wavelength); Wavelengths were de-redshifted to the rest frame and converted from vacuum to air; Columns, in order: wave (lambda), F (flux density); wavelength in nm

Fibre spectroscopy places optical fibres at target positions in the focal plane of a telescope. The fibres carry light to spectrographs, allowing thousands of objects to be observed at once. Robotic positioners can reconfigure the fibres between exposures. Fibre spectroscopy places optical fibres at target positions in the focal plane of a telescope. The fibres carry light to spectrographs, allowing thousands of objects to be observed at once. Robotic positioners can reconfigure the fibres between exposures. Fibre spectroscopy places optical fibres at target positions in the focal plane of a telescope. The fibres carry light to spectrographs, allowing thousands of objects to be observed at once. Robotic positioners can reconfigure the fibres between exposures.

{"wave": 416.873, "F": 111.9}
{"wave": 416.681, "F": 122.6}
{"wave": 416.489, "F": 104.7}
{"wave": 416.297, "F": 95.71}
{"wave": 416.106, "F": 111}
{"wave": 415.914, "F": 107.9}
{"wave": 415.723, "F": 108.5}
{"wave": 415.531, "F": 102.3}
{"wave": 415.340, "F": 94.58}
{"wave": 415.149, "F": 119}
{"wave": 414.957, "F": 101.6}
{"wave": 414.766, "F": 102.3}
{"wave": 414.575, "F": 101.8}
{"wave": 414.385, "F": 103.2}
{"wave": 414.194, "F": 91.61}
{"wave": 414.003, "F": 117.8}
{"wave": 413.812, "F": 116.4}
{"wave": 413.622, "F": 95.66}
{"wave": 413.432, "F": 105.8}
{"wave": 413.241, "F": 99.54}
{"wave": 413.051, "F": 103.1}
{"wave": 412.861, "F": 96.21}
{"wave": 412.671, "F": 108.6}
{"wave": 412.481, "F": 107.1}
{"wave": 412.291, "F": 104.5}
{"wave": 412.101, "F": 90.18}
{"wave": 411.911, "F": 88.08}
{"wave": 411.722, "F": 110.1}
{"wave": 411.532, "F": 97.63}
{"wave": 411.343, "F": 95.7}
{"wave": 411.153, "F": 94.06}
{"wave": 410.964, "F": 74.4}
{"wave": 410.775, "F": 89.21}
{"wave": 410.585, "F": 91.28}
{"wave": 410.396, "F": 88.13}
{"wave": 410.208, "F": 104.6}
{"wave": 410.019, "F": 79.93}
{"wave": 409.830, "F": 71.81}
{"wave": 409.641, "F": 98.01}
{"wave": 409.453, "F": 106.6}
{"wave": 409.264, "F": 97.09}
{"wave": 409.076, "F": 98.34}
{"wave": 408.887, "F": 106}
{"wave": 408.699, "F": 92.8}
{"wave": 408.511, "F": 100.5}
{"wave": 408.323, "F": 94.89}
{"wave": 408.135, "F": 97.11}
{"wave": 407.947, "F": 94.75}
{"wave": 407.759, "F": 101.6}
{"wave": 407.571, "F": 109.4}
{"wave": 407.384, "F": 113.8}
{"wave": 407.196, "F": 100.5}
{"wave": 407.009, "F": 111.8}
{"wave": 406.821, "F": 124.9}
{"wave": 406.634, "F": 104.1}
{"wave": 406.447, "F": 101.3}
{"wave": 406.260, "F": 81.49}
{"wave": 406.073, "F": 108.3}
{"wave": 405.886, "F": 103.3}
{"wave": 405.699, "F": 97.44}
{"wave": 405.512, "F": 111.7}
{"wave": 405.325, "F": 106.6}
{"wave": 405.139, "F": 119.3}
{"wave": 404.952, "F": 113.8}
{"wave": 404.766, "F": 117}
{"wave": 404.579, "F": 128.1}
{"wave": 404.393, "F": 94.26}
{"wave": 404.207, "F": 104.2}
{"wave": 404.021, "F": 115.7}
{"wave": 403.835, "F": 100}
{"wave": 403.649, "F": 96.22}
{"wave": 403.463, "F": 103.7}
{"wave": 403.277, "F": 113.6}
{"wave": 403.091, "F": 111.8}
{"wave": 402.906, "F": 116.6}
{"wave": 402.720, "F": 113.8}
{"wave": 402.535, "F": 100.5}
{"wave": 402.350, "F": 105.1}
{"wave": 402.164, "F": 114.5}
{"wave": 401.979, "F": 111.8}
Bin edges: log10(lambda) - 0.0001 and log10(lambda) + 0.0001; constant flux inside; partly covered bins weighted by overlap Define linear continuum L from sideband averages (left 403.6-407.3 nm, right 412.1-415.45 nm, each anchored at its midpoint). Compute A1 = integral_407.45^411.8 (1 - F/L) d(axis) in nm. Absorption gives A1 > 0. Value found 0.411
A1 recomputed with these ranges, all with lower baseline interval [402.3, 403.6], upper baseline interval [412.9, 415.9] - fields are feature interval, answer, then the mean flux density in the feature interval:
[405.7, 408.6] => 0.11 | 103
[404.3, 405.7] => -0.05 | 112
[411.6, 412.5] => 0.05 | 99.3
